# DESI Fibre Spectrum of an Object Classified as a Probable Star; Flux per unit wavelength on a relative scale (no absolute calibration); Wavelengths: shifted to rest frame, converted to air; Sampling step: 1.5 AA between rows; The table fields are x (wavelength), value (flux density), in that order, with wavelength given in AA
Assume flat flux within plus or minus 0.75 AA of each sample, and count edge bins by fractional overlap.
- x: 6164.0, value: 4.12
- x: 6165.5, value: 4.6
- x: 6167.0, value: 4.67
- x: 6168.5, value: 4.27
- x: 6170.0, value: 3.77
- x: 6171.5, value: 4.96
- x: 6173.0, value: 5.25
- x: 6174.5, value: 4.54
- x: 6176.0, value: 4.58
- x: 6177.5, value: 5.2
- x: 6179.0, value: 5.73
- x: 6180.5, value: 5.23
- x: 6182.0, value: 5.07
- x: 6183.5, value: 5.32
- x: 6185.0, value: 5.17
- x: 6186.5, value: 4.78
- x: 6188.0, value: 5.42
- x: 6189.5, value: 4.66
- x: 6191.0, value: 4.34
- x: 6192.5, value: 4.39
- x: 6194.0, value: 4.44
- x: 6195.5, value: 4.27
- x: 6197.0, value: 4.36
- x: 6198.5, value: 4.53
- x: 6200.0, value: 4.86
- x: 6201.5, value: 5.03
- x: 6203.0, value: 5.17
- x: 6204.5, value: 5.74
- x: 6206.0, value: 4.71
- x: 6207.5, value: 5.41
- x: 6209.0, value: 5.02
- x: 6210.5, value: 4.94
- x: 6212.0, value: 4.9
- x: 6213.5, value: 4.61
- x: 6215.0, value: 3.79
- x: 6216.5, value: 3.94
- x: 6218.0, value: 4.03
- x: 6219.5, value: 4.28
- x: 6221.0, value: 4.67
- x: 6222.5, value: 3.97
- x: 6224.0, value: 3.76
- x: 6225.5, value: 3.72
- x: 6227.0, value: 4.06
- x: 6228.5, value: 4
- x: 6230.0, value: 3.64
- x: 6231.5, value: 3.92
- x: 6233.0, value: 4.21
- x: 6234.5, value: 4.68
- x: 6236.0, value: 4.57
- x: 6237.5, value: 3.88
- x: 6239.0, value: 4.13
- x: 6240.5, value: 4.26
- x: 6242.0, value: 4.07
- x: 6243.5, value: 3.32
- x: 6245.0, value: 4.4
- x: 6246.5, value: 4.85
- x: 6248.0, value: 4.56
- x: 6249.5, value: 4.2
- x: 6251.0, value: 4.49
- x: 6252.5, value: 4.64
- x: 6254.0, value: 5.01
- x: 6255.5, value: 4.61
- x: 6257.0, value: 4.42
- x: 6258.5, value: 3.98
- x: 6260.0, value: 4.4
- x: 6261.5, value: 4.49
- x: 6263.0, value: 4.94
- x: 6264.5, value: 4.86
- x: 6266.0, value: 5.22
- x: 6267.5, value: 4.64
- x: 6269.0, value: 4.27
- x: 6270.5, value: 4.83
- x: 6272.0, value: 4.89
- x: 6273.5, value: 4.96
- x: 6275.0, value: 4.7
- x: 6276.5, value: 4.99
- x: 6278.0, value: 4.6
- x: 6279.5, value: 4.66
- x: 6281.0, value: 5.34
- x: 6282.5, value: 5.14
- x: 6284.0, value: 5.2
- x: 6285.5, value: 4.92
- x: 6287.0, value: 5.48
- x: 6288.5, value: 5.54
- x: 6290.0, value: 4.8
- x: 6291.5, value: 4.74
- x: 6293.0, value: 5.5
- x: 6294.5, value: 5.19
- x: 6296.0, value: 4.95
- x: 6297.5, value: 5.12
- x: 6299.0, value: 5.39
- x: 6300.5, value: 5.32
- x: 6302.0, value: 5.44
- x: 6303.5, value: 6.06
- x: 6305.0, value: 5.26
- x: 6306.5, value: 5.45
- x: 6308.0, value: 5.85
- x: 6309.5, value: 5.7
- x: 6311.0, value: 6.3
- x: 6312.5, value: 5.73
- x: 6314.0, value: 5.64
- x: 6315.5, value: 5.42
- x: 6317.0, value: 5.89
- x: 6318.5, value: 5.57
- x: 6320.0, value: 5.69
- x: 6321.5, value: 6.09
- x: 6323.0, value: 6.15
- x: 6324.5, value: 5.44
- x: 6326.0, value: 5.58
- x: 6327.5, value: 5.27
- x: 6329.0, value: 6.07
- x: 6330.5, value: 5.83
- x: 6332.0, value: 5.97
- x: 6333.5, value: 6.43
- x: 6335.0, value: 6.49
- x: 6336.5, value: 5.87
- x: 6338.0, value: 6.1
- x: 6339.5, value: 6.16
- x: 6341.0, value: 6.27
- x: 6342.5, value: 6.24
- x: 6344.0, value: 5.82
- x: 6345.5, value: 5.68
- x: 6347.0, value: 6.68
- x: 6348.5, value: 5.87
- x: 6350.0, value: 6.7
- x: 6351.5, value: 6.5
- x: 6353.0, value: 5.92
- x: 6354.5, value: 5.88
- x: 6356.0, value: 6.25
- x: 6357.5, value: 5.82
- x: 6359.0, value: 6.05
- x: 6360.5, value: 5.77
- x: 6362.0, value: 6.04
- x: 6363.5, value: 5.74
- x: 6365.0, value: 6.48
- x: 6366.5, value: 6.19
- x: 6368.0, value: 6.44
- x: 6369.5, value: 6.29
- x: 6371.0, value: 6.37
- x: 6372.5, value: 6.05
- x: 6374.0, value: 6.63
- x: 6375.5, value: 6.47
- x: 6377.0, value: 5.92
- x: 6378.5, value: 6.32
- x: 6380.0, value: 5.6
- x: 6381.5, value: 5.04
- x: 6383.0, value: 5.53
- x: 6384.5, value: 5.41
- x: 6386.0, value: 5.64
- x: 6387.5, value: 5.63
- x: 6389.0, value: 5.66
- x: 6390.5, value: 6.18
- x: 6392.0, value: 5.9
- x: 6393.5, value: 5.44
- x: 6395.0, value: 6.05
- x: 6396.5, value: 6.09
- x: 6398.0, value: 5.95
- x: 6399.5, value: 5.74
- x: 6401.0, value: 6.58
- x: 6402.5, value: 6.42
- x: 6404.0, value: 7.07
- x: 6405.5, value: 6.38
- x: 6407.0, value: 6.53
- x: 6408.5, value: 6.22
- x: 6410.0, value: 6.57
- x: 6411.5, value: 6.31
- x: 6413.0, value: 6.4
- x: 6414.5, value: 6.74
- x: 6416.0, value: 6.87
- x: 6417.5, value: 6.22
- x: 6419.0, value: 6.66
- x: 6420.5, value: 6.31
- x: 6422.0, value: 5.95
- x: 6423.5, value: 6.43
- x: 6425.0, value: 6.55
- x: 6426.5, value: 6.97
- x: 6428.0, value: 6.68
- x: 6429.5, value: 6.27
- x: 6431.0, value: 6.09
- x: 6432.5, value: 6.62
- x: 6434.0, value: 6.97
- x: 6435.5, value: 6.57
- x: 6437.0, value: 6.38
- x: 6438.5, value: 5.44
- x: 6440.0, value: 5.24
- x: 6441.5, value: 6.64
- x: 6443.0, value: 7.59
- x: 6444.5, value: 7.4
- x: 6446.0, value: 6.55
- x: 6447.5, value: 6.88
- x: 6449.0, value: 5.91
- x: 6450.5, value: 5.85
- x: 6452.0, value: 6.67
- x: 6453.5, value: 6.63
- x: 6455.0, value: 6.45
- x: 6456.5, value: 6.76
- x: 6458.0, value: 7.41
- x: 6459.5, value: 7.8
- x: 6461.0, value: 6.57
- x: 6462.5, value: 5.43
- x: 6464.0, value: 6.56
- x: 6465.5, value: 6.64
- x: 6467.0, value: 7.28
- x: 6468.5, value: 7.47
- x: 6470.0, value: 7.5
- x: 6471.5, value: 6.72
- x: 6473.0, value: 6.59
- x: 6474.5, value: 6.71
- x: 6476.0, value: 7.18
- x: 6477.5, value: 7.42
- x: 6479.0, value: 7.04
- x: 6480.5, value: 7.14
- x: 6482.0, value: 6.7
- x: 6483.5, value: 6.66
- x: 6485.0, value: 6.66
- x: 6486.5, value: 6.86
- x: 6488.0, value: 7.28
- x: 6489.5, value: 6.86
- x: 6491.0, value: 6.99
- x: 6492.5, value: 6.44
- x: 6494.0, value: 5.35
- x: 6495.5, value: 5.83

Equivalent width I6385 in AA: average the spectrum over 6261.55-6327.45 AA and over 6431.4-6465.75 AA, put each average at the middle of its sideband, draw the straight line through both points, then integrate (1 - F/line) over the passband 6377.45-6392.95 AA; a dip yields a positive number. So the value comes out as 0.9 AA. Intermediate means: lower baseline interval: 5.28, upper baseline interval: 6.56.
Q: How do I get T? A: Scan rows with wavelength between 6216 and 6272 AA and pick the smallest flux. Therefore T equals 3.32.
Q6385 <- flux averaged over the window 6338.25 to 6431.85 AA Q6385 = 6.17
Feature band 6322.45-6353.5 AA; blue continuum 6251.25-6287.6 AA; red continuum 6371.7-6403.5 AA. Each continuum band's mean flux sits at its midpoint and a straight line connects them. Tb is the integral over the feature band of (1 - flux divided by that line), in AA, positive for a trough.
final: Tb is -3.4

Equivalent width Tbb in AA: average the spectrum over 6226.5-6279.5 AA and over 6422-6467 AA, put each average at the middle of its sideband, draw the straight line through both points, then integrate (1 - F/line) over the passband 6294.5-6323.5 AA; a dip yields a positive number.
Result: -3.1 AA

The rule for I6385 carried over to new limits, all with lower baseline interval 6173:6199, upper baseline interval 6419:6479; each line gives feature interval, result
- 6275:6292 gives 1.5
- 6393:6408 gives 0.2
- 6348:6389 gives 0.5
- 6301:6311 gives 0.0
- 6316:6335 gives -0.2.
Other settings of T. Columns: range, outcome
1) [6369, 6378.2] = 5.92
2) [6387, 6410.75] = 5.44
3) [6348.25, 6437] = 5.04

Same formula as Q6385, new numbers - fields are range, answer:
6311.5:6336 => 5.83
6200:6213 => 5.09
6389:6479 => 6.53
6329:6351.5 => 6.16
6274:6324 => 5.39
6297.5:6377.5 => 5.96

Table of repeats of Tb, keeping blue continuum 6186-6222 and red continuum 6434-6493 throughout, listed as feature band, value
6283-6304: 0.54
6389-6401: 0.51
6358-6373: -0.44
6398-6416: -0.44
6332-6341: -0.73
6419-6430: -0.06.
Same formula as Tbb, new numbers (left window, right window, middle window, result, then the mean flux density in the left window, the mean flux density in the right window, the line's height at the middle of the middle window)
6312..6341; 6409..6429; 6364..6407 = 1.5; 5.87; 6.51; 6.28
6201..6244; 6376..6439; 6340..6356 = -1.6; 4.36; 6.2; 5.61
